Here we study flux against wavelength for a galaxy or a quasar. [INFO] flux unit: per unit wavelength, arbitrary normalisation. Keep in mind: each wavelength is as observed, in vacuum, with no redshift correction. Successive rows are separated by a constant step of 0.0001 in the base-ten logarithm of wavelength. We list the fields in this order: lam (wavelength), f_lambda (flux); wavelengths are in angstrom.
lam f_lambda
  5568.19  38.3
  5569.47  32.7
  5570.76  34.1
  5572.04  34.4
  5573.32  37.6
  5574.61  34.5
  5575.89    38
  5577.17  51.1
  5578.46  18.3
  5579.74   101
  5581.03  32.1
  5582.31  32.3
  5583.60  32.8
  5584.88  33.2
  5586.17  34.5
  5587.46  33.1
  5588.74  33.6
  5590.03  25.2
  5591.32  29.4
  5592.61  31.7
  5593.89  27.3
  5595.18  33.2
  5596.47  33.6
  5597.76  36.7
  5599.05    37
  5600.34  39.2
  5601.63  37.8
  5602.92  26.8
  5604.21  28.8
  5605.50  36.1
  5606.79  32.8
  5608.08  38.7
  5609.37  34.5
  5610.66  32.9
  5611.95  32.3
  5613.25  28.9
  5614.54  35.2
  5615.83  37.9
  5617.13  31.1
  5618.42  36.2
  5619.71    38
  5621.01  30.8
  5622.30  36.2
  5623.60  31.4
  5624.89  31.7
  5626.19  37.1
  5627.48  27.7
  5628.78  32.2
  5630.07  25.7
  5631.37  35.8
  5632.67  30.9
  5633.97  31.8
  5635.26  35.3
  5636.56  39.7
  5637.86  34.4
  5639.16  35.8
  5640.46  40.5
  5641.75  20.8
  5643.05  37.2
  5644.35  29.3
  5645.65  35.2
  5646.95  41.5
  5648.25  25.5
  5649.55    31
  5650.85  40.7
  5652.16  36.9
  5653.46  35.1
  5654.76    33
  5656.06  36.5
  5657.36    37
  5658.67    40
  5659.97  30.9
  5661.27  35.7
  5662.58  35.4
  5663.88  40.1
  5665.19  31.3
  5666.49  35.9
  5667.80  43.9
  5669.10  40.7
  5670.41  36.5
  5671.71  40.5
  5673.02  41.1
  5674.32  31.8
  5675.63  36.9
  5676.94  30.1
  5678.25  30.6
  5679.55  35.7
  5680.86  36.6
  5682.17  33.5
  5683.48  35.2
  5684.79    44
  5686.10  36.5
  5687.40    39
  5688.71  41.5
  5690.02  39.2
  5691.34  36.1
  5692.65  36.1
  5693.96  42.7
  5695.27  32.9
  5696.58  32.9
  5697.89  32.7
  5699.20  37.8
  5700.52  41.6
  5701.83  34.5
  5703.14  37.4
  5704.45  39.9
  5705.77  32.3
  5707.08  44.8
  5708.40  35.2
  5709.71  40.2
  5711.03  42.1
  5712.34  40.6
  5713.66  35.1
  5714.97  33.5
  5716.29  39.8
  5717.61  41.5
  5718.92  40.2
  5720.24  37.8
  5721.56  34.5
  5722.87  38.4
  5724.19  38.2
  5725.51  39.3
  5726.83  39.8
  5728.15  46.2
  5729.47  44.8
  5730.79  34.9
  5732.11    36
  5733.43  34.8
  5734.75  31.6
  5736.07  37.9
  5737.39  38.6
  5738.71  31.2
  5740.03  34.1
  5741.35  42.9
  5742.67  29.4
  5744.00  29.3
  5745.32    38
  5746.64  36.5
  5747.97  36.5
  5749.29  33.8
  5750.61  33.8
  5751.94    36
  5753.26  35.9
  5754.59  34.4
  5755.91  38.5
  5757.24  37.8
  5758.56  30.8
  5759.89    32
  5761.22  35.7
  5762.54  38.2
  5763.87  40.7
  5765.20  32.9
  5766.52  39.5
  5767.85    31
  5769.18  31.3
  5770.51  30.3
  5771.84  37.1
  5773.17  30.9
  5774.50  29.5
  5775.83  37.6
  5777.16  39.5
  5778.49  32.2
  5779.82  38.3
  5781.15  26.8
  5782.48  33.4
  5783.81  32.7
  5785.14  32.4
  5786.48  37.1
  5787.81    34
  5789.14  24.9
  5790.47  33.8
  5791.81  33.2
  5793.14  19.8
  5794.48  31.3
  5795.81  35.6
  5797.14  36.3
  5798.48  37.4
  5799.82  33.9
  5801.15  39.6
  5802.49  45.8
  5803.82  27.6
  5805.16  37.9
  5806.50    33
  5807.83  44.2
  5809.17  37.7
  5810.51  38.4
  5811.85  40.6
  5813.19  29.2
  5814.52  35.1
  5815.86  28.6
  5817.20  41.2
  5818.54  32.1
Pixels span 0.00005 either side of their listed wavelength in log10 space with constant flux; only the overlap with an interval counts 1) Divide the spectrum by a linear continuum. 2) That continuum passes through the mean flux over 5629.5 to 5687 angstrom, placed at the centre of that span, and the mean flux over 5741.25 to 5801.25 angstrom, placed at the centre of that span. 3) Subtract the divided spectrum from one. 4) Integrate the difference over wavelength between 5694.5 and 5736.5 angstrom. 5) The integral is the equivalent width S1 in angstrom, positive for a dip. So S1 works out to -3.8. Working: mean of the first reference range 35.3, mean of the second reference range 34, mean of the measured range 37.8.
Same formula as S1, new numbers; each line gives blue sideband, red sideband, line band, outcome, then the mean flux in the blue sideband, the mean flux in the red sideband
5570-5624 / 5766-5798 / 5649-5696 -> -3.3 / 35.2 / 32.8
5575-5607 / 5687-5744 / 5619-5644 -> 2.2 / 35.9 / 37.6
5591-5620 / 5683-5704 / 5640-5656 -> 0.8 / 33.7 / 37.6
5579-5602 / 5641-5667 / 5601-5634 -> 2.5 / 36.8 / 34.5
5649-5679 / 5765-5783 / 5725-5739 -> -1.3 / 36.2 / 33.6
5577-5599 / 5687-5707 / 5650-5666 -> 0.4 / 36.1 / 37.3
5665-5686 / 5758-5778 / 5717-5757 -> -1.9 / 36.6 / 34.5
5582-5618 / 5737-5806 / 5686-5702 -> -1.7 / 33.1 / 34.4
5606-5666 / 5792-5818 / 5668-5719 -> -4.3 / 34.1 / 35.4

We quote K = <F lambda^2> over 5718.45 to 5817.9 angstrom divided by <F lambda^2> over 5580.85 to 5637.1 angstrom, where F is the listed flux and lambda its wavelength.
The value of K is 1.1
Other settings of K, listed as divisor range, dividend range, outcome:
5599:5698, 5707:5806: 1.05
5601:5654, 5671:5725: 1.14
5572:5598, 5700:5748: 1.08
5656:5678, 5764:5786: 0.95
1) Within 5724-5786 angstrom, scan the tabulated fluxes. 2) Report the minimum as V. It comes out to 26.8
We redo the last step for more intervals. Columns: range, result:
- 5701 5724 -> 32.3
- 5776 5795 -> 19.8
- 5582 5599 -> 25.2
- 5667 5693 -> 30.1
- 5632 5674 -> 20.8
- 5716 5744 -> 29.3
